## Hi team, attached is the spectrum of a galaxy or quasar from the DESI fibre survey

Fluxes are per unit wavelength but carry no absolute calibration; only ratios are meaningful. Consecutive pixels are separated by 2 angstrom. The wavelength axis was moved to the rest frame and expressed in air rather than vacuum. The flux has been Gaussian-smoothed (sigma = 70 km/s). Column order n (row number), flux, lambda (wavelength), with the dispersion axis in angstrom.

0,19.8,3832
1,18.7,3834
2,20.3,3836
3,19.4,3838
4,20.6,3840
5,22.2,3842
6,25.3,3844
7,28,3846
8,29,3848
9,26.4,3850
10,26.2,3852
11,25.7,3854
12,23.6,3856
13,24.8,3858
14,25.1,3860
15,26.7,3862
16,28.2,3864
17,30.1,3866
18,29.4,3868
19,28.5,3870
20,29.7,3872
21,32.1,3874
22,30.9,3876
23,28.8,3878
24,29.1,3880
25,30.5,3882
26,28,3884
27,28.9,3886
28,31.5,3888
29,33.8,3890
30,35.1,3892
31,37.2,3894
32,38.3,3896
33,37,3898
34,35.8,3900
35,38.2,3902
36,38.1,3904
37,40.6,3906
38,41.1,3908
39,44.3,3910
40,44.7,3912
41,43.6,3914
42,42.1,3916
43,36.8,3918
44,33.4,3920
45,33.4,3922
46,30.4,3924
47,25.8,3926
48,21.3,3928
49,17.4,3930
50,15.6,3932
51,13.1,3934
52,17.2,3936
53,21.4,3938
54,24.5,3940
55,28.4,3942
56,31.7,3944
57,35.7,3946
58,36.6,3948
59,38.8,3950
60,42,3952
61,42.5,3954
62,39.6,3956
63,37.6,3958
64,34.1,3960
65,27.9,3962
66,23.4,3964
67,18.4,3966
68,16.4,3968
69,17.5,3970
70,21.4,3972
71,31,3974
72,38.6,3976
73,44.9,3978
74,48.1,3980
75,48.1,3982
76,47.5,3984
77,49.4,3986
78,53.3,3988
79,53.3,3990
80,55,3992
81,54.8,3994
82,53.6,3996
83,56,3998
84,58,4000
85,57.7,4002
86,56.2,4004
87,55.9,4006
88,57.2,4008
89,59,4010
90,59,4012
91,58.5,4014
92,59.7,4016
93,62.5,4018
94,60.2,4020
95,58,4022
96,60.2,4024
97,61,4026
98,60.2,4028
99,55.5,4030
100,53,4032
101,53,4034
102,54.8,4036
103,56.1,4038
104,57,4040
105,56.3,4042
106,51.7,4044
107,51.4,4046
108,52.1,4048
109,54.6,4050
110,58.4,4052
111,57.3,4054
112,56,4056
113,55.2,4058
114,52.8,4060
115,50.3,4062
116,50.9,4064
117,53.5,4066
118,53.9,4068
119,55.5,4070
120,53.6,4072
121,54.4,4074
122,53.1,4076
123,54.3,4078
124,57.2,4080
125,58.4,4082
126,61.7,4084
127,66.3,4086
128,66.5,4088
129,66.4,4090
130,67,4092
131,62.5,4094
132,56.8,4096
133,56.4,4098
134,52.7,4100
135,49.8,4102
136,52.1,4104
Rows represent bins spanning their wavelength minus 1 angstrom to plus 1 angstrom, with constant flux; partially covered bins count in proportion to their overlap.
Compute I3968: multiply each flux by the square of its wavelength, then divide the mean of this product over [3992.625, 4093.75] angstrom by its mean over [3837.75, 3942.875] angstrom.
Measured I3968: 2.1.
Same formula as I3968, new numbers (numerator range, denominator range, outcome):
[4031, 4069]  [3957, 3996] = 1.46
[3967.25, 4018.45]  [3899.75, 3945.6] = 1.63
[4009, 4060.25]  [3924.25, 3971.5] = 2.17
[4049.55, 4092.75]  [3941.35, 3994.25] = 1.60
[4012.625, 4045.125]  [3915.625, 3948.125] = 2.25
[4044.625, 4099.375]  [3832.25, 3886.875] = 2.39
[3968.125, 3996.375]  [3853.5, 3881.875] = 1.62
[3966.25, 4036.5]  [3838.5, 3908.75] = 1.79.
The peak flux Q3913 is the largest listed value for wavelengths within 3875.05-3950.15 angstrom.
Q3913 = 44.7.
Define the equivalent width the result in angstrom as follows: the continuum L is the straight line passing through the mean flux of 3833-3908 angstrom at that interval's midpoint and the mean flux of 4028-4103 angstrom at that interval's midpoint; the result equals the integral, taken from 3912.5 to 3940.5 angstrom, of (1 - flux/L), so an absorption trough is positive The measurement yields 7.2 angstrom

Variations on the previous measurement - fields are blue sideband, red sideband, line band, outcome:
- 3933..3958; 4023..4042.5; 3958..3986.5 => 4.5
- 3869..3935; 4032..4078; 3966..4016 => -2.2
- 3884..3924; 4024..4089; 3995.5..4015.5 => -3.1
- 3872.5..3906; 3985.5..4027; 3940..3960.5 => 4.4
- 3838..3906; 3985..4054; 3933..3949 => 6.2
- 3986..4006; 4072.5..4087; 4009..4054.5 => -0.6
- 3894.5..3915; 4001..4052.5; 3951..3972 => 8.0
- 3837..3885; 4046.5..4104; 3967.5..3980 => 3.6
